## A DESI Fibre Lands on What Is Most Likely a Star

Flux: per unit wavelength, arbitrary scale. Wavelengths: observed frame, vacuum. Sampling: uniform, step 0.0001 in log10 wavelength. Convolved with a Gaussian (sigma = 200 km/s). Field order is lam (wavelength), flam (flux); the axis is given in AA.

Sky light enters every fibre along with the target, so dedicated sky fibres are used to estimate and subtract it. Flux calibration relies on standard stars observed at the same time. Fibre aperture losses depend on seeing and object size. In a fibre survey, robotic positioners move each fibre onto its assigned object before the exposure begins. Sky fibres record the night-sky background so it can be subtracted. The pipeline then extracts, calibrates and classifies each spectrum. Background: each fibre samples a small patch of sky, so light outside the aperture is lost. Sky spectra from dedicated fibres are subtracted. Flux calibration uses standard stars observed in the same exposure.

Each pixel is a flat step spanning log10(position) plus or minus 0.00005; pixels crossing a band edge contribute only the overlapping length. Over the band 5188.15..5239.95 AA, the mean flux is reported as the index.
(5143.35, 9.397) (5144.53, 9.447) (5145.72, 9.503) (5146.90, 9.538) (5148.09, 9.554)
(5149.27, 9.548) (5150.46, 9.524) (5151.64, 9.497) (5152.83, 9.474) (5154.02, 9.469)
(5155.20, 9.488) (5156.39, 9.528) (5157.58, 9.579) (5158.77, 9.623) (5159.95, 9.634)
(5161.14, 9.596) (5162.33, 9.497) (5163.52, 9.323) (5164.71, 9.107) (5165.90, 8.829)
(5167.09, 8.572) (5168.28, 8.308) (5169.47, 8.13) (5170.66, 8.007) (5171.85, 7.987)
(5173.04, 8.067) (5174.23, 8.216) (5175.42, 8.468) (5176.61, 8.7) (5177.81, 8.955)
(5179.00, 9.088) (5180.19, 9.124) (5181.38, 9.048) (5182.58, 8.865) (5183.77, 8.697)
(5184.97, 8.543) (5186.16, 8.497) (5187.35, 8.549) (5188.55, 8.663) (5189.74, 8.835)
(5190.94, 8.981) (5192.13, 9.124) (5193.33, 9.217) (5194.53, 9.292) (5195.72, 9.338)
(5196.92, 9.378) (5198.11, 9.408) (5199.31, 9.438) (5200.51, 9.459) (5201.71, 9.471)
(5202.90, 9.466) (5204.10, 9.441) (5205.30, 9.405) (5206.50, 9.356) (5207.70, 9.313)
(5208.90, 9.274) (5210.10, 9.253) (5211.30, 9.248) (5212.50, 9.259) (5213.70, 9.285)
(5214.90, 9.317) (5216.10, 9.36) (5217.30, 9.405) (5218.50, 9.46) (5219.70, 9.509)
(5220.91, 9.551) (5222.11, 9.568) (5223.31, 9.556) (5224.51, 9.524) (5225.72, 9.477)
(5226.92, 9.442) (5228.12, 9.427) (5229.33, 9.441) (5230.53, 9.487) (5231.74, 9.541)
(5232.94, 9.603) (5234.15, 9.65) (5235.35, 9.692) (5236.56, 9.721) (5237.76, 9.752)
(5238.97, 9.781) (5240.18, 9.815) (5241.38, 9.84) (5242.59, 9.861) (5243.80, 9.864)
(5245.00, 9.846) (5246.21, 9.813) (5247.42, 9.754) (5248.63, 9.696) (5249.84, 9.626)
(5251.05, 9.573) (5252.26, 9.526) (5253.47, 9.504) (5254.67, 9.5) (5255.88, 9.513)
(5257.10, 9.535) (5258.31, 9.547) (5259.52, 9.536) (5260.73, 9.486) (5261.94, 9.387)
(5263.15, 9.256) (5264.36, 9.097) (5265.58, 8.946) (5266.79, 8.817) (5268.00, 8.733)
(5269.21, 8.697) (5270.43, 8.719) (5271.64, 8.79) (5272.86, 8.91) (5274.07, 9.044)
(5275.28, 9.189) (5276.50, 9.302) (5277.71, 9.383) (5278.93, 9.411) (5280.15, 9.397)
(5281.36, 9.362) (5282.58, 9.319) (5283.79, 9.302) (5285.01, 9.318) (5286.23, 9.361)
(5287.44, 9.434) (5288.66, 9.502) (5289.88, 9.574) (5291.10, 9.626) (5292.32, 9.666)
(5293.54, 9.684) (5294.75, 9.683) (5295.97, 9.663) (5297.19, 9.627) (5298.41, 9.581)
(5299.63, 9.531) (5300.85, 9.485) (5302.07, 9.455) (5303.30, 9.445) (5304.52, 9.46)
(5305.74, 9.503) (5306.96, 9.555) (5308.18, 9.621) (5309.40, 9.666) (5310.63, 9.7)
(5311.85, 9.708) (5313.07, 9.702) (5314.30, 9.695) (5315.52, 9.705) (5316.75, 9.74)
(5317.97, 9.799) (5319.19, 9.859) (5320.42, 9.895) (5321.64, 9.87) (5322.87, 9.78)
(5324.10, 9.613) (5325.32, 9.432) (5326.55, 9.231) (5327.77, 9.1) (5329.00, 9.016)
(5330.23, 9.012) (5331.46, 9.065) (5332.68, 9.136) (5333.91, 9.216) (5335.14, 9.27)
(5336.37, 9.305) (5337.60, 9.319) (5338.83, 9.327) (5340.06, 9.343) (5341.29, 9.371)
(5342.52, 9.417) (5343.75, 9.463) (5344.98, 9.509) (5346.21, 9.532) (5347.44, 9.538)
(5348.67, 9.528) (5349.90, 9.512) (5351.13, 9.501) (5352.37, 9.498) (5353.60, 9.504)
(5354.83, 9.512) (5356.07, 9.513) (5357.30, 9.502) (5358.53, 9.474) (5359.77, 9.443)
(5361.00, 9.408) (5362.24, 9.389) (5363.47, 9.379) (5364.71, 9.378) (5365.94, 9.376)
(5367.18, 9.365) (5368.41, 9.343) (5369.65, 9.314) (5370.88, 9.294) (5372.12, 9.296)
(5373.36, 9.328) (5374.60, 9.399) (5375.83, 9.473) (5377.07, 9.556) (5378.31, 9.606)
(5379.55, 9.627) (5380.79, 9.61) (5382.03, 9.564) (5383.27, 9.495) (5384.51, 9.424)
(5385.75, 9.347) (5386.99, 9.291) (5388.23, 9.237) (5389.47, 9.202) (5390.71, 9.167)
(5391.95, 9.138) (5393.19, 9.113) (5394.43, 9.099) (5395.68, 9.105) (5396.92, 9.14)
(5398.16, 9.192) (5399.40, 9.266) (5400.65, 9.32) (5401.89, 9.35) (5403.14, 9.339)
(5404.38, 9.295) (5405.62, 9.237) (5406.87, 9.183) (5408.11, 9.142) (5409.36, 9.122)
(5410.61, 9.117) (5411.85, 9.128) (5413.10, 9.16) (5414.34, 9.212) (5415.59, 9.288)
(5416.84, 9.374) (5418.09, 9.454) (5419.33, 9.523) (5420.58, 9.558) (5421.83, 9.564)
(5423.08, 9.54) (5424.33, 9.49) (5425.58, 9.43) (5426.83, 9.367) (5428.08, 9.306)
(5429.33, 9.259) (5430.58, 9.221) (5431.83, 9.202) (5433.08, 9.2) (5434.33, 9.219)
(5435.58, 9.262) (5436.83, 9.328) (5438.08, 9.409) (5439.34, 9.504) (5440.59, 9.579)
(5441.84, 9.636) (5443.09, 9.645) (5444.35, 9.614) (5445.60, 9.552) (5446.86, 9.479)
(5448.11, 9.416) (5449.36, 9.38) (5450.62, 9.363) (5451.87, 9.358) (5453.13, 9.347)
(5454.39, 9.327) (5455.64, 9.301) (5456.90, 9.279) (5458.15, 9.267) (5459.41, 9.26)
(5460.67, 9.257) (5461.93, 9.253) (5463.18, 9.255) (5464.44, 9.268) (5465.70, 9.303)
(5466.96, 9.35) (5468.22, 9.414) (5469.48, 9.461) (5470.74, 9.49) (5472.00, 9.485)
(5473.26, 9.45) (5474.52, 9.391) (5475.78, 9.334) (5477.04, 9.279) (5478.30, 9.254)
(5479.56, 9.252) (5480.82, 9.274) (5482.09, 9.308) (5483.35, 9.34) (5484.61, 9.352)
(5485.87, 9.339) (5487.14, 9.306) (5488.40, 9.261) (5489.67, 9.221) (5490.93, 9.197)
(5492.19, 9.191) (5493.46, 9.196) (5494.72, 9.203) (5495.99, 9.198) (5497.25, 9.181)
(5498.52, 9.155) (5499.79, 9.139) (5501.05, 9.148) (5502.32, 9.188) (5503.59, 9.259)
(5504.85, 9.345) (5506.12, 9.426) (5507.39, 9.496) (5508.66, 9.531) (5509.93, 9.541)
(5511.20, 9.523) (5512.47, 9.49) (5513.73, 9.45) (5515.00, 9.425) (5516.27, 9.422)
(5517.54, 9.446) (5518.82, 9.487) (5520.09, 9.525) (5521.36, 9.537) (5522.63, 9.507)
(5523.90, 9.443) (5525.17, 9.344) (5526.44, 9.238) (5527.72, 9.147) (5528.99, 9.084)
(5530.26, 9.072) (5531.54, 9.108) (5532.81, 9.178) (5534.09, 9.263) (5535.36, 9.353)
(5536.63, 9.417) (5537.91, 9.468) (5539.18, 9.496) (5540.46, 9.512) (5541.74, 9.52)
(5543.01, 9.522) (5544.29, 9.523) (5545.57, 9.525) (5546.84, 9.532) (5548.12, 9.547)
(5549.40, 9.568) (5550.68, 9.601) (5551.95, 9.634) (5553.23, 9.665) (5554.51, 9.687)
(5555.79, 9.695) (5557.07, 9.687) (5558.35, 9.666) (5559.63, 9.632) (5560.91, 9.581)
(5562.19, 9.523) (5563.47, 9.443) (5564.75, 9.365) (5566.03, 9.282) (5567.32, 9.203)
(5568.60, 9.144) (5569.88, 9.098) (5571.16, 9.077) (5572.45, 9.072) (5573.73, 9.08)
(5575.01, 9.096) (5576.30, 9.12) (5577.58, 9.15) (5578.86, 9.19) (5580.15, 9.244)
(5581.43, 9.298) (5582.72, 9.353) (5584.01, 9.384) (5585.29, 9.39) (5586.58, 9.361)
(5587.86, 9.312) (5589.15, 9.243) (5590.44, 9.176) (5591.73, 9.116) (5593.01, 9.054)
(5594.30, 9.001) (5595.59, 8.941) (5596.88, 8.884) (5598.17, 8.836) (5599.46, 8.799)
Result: 9.41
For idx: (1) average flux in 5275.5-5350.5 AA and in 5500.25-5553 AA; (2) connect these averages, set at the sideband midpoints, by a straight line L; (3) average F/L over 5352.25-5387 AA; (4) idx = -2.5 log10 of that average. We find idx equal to 0.003 mag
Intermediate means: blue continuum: 9.48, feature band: 9.44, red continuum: 9.41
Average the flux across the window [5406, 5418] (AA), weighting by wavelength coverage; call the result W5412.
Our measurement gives 9.2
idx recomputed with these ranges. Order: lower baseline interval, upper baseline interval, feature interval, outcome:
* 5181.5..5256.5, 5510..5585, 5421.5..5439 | 0.006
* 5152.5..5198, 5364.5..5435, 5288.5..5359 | -0.037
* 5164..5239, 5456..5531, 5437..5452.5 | -0.023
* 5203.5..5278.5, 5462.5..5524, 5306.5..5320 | -0.035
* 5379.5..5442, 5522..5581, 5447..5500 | 0.004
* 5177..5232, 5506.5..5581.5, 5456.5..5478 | 0.003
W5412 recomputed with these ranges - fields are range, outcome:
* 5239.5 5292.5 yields 9.39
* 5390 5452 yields 9.33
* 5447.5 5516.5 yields 9.33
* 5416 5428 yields 9.46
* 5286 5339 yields 9.52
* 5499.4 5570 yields 9.43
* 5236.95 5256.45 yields 9.71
